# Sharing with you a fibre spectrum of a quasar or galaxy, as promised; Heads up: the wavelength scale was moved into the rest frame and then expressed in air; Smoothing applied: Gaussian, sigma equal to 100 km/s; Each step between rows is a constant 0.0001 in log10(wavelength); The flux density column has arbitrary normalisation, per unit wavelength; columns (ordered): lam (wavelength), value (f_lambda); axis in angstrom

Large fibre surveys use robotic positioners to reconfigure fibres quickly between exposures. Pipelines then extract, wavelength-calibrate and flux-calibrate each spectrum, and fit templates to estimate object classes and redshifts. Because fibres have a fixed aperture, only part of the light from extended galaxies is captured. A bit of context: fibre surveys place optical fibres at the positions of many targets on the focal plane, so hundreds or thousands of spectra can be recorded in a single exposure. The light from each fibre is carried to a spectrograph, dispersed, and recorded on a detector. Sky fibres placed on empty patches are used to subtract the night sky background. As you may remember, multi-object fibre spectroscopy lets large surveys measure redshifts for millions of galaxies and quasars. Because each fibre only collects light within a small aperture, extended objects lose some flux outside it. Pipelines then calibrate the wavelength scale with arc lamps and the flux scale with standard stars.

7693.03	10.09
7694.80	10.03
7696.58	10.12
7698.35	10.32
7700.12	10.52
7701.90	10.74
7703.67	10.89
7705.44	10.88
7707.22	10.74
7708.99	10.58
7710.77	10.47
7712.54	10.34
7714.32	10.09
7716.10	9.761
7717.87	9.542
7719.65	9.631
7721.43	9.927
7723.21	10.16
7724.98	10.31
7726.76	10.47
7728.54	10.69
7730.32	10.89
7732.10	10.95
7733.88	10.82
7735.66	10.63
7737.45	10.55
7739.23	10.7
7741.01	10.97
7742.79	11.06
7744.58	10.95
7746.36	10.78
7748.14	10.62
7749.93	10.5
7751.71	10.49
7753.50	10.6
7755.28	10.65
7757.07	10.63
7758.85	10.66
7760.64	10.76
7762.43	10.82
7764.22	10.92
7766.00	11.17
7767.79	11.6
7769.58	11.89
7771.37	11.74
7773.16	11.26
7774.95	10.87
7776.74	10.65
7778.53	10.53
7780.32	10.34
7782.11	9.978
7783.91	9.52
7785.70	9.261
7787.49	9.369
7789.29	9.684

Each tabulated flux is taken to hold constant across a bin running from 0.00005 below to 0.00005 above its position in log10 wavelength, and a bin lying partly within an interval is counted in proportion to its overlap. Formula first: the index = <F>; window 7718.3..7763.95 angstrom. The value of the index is 10.6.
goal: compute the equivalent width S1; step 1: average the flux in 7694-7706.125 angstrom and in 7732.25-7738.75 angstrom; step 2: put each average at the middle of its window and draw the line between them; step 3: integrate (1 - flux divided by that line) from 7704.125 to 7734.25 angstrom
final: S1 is 0.7 angstrom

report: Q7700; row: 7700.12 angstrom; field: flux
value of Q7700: 10.52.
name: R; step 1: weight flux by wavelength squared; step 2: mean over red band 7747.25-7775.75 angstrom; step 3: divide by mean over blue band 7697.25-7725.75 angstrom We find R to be 1.08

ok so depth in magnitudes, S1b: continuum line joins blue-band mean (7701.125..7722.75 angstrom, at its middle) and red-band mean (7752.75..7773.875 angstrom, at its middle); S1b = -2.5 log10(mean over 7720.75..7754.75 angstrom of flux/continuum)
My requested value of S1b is 0.004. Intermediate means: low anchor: 10.3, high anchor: 11.1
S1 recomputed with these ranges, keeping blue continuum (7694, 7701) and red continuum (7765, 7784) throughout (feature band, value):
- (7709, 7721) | 0.4 angstrom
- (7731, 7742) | -0.2 angstrom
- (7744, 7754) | 0.0 angstrom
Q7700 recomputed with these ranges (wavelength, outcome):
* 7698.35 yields 10.32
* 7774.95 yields 10.87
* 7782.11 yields 9.978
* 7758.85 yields 10.66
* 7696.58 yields 10.12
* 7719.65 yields 9.631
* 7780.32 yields 10.34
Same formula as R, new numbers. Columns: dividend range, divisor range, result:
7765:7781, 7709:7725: 1.12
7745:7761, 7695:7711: 1.02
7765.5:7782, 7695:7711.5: 1.07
